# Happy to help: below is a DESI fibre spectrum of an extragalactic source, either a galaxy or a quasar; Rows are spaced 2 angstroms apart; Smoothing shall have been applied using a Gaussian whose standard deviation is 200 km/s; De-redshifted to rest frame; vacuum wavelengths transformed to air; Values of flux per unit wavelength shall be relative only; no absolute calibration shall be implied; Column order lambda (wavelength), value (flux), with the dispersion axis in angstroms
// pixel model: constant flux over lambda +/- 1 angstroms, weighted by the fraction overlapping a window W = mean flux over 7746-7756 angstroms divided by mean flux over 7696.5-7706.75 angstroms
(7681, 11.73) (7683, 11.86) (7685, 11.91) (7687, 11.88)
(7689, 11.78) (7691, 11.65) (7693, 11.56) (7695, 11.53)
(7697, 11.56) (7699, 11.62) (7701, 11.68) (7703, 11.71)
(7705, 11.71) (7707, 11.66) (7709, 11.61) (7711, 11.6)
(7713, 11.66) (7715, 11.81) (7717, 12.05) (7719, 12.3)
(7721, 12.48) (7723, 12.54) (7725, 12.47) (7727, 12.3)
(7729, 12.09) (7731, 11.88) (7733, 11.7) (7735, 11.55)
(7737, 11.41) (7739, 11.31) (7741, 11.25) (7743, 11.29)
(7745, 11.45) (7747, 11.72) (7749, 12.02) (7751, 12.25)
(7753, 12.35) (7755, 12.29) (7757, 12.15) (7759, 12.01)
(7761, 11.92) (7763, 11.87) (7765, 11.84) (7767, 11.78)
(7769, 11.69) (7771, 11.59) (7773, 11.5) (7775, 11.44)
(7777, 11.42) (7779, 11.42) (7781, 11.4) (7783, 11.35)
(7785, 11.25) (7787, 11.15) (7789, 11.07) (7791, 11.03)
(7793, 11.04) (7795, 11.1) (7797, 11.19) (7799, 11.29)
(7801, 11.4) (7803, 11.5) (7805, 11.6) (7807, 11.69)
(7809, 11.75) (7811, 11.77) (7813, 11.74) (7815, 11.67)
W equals 1.0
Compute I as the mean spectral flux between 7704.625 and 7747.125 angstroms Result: 11.8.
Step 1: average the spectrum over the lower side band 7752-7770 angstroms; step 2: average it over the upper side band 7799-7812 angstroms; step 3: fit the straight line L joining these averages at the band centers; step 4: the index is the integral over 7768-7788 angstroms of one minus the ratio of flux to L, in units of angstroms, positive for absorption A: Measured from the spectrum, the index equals 0.70 angstroms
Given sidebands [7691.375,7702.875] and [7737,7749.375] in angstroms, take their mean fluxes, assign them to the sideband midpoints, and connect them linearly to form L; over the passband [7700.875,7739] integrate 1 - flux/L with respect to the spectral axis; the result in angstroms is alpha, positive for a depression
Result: -1.2 angstroms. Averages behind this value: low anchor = 11.6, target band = 11.9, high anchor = 11.5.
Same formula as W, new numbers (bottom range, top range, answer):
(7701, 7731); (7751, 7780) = 0.99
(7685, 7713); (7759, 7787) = 0.99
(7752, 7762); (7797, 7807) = 0.94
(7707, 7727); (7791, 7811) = 0.95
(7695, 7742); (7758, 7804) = 0.97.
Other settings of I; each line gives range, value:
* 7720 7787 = 11.8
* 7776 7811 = 11.3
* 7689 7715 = 11.6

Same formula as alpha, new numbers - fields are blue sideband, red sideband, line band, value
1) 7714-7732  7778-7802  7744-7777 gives -0.5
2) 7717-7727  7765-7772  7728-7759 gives 0.7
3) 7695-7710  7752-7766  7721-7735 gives -0.4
